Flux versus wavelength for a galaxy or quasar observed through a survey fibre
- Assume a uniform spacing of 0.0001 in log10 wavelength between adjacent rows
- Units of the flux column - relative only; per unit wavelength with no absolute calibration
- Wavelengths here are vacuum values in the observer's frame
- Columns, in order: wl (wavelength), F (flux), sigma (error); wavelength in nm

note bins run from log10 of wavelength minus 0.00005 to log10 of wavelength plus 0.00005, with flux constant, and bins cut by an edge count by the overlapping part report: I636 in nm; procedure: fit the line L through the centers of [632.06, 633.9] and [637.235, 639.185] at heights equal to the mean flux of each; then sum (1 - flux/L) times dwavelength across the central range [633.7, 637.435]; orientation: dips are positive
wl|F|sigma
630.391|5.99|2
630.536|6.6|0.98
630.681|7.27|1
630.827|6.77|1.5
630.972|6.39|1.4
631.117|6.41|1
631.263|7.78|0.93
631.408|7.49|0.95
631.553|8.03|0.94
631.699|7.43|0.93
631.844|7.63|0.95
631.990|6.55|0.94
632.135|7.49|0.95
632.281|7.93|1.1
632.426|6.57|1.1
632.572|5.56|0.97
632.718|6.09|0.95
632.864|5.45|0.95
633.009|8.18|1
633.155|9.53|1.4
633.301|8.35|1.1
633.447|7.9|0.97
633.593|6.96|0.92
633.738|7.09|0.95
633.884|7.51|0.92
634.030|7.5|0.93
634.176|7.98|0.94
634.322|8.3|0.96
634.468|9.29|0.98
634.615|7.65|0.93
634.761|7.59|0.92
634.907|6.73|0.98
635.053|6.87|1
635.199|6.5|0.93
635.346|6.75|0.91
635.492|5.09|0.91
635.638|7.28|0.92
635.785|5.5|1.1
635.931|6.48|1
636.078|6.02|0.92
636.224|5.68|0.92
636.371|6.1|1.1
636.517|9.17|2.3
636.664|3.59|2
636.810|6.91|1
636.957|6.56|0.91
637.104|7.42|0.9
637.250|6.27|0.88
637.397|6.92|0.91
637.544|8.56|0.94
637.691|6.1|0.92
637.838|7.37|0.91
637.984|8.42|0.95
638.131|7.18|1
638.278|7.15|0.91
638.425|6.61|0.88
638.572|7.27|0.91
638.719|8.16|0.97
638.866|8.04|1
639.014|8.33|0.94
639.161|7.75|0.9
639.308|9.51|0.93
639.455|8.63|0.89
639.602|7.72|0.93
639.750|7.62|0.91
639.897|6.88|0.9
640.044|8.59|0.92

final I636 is 0.25 nm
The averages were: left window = 7.27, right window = 7.46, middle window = 6.87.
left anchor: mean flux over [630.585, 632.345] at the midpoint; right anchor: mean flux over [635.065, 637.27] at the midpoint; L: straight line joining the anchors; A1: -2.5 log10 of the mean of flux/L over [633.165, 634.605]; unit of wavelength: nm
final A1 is -0.168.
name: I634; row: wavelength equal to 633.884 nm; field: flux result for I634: 7.51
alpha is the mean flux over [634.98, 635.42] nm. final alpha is 6.7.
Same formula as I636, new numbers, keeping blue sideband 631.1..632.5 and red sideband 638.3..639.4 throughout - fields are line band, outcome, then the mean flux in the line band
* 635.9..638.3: 0.30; 6.82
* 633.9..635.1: -0.03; 7.74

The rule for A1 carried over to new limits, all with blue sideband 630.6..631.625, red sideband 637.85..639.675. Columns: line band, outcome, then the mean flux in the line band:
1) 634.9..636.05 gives 0.19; 6.36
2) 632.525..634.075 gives 0.01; 7.31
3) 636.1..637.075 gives 0.20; 6.37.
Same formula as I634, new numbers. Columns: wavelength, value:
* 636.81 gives 6.91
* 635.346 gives 6.75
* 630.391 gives 5.99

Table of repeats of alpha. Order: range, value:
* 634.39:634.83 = 8.17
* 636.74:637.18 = 6.96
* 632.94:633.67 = 8.18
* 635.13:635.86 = 6.22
